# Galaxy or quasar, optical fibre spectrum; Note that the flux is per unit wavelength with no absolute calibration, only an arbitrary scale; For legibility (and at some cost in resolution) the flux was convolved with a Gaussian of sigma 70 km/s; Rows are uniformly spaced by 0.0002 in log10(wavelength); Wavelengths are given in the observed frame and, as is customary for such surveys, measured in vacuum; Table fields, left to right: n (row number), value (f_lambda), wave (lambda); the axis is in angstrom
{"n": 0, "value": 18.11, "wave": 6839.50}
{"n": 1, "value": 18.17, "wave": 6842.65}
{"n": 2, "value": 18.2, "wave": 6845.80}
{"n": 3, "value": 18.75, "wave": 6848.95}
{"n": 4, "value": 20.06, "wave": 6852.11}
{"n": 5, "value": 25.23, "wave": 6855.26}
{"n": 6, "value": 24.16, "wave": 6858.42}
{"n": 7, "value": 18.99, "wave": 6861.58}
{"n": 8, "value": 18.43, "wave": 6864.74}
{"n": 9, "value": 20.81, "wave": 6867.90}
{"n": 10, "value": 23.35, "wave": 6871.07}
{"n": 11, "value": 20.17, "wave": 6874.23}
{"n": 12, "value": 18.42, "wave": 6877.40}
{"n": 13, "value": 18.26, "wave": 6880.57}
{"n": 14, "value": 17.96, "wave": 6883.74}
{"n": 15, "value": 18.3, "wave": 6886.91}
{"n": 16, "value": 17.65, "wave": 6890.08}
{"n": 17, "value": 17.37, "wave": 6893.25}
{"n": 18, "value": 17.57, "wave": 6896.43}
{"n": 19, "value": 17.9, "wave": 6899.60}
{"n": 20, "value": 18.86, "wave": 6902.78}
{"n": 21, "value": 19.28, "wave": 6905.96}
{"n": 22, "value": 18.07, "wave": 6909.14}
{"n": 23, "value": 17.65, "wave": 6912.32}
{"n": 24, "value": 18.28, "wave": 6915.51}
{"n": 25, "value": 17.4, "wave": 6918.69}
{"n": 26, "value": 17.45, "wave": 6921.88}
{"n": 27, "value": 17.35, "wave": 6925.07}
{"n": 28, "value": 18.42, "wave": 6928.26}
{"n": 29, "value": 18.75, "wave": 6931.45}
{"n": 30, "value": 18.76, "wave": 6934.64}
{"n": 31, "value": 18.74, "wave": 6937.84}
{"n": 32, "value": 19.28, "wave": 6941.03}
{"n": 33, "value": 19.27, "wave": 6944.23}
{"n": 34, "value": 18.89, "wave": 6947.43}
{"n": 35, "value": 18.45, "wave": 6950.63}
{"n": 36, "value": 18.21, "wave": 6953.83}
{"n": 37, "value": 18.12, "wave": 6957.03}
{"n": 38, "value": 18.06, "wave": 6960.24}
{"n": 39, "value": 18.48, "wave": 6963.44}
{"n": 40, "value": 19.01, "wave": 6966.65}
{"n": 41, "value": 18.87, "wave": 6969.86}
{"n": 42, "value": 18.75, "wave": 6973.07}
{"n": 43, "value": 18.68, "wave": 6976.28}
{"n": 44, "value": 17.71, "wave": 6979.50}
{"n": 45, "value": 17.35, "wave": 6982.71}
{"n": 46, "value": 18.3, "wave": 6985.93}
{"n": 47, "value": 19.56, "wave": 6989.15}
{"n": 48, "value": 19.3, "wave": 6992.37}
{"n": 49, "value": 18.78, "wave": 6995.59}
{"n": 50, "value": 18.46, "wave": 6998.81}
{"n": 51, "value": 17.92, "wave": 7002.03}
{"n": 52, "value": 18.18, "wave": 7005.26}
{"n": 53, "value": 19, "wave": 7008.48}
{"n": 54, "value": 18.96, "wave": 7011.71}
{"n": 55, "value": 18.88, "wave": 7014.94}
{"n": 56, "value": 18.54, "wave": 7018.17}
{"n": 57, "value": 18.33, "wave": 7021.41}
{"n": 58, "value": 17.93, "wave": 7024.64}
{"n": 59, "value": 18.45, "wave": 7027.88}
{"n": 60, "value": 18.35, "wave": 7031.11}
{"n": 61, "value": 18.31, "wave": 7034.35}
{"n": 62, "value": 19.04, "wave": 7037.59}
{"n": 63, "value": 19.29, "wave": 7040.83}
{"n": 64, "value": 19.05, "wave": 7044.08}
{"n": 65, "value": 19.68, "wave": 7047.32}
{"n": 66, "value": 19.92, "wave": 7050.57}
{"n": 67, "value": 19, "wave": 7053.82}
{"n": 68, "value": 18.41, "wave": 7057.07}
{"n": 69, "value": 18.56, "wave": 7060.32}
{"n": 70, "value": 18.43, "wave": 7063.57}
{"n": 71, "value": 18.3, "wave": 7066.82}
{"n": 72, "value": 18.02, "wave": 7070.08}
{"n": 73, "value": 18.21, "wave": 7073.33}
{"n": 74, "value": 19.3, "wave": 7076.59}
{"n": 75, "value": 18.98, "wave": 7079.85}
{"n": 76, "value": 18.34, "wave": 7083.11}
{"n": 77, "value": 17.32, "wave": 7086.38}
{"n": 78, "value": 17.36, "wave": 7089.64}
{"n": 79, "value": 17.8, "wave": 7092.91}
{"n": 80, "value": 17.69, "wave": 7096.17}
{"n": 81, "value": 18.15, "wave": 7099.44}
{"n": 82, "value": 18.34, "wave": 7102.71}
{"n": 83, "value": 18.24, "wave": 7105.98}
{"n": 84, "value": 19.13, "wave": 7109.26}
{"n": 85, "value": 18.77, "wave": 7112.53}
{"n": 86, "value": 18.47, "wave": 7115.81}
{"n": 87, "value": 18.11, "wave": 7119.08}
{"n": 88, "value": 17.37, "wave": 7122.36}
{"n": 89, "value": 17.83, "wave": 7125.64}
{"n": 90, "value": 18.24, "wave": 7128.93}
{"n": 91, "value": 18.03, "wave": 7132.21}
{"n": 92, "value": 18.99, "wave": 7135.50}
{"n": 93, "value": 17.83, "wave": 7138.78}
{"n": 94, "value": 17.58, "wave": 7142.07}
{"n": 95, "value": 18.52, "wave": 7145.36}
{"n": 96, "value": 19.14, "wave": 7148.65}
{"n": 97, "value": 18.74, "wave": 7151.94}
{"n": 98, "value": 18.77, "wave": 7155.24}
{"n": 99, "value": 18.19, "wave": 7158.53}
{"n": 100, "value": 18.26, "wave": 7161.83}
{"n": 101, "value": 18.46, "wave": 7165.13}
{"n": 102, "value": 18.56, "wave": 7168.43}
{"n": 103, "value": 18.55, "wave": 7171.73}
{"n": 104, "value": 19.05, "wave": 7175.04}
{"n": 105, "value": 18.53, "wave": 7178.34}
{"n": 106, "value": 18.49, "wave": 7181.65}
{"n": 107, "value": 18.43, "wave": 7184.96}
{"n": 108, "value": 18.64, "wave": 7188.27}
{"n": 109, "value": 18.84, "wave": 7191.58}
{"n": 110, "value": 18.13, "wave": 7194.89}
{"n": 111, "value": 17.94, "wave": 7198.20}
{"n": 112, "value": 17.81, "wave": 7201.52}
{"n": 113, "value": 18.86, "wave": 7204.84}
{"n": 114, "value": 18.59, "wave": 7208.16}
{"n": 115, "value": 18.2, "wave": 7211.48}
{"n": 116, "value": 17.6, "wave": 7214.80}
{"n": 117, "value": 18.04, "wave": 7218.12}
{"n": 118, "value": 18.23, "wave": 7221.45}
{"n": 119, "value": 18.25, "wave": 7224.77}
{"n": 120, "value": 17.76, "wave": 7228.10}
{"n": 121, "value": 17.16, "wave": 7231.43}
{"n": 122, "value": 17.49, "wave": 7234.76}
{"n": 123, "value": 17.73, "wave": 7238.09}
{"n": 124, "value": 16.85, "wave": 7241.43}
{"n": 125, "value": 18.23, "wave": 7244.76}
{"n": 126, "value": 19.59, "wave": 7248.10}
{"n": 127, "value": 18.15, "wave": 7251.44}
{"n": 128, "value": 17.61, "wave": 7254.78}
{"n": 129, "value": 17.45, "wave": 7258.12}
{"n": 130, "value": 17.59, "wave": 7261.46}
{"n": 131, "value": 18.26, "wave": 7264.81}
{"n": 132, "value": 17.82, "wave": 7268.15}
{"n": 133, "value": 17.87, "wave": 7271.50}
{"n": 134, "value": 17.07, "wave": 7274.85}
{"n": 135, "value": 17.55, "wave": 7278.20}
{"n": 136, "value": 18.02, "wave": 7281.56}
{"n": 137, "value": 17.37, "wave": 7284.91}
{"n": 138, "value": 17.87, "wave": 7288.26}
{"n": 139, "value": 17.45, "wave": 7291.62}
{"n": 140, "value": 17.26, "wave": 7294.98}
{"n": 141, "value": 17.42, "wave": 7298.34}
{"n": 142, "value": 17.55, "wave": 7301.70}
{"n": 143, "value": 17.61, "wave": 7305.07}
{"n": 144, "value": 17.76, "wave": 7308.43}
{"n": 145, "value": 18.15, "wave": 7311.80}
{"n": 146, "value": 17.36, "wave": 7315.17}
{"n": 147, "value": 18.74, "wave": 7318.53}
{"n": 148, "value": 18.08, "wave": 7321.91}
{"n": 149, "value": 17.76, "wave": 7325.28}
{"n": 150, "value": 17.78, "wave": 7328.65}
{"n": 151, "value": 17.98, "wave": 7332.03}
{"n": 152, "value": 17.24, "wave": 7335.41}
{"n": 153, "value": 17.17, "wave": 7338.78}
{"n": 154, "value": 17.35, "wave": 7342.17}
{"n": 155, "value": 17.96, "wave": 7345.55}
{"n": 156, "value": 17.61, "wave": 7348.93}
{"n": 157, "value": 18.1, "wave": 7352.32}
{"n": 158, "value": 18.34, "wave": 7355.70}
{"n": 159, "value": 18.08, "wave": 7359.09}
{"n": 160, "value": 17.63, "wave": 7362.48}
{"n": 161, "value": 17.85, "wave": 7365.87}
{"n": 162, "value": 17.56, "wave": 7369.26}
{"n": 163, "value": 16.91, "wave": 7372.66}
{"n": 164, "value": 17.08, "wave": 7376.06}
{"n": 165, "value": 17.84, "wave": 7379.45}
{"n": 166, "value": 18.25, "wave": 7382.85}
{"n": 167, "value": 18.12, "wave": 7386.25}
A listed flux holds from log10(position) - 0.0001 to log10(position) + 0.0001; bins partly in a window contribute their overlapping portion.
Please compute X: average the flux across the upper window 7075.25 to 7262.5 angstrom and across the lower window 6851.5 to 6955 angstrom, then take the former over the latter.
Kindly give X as 0.96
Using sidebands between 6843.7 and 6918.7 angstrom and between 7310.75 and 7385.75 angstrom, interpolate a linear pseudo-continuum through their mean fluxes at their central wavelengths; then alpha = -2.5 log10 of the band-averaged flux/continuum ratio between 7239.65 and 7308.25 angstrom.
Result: 0.02 mag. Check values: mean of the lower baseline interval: 19.2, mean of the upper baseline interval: 17.8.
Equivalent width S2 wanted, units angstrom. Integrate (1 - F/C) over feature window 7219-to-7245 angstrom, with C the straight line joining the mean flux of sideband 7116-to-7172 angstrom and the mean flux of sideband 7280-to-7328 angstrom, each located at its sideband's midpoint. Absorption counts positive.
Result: 0.4 angstrom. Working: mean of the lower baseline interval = 18.3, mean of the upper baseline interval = 17.7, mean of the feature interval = 17.7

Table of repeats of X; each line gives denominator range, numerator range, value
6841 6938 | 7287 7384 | 0.93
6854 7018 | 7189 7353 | 0.95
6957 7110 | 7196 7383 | 0.96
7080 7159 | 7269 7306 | 0.96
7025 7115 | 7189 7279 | 0.97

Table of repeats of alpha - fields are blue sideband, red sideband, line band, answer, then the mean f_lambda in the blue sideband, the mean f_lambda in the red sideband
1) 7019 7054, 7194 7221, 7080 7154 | 0.018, 18.8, 18.1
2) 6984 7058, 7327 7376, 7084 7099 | 0.054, 18.8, 17.7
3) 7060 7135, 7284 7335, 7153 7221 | -0.023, 18.2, 17.7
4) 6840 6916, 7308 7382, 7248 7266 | 0.003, 19.2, 17.7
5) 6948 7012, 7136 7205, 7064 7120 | 0.012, 18.5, 18.4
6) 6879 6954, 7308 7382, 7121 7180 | -0.024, 18.3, 17.7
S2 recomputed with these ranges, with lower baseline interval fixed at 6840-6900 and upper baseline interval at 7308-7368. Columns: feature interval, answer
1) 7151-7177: -0.18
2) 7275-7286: 0.27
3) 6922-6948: 0.86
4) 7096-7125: 0.56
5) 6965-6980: 0.34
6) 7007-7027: 0.37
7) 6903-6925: 1.47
